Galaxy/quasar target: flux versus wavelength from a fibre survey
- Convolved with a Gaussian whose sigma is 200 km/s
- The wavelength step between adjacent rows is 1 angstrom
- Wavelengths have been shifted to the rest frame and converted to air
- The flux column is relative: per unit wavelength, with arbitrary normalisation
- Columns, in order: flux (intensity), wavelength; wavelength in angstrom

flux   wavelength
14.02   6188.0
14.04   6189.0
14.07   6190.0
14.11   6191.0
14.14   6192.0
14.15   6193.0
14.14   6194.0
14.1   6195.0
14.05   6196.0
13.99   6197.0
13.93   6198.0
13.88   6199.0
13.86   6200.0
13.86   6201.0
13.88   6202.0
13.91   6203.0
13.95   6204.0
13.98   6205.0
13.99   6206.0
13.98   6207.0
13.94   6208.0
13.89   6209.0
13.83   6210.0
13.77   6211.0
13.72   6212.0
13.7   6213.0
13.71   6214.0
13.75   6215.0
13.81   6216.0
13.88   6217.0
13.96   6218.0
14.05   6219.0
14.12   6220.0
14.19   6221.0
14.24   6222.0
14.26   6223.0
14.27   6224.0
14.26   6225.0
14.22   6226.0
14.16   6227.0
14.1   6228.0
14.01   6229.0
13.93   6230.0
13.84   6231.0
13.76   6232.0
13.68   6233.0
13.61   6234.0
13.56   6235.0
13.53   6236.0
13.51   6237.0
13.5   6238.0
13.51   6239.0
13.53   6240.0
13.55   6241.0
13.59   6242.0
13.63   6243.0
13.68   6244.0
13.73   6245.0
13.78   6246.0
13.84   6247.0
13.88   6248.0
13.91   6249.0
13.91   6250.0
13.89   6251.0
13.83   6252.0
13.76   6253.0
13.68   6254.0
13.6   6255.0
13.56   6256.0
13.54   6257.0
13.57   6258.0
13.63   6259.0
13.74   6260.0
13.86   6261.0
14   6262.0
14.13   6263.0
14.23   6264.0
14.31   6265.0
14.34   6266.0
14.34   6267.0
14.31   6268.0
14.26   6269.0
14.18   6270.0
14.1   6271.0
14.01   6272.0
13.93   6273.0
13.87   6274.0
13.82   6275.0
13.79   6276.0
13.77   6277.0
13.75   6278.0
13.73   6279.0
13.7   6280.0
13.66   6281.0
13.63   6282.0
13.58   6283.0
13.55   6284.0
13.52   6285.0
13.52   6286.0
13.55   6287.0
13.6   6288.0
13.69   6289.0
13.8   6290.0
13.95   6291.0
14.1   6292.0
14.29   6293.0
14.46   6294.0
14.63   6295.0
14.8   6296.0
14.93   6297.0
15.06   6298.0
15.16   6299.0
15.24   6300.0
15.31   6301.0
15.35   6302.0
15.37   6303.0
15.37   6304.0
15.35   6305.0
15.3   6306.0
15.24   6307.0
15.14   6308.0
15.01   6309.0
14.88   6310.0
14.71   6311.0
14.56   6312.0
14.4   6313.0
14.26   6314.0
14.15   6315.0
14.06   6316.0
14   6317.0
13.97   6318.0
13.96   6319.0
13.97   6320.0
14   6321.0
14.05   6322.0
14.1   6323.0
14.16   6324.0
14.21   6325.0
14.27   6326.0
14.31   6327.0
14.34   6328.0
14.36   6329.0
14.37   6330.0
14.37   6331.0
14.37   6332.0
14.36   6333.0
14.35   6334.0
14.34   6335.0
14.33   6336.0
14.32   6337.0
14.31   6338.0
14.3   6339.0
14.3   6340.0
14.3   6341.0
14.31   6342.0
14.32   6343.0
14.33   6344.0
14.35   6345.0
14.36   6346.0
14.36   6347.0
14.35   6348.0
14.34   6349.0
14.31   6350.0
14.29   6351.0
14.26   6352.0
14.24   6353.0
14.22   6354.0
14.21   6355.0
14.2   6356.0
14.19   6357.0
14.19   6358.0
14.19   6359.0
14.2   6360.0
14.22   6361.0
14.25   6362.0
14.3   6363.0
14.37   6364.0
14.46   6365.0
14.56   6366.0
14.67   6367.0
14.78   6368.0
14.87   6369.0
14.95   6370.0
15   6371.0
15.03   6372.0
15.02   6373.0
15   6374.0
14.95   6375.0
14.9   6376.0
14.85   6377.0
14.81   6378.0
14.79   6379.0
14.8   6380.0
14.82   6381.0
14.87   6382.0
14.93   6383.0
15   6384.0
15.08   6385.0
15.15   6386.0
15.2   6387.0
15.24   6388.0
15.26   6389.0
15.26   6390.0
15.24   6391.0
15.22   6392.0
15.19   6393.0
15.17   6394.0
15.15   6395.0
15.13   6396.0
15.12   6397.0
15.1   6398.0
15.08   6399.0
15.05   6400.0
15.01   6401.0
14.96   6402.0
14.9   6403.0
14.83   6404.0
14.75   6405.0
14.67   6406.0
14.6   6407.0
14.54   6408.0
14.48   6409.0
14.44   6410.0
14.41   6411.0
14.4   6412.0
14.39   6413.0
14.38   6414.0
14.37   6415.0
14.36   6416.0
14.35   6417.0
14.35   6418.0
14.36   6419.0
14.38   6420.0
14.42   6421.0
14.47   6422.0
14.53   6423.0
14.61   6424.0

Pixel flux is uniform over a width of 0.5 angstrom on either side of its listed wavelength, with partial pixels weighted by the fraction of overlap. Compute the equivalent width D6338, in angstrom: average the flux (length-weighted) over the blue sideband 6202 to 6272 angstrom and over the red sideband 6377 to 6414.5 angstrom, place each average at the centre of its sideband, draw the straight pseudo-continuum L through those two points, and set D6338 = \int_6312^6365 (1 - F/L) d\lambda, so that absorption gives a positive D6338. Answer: 1.0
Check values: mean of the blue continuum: 13.9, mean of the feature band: 14.3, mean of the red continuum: 14.9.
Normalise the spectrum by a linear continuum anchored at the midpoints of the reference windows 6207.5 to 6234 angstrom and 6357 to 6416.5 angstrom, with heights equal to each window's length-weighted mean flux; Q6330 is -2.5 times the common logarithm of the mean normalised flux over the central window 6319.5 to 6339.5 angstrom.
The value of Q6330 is 0.018 mag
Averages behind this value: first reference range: 14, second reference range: 14.8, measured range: 14.3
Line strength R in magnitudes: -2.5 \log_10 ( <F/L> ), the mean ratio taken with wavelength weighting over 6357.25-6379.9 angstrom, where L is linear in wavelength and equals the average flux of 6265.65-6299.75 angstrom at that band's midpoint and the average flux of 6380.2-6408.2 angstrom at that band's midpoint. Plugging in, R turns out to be 0.01 mag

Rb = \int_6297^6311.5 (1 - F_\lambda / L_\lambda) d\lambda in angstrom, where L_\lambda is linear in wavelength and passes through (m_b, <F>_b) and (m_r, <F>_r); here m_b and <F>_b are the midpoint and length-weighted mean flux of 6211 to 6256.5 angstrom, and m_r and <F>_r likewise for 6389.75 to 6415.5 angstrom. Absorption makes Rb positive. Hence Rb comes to -0.9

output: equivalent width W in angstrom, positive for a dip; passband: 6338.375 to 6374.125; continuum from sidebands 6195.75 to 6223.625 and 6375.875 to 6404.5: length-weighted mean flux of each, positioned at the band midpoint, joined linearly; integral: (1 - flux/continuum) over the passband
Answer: 1.0 angstrom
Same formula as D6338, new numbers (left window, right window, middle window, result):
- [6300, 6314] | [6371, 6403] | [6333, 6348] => 0.7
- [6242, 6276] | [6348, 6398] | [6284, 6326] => -0.6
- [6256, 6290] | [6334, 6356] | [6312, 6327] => 0.0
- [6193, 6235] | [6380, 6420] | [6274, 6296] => 0.7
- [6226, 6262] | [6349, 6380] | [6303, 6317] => -0.6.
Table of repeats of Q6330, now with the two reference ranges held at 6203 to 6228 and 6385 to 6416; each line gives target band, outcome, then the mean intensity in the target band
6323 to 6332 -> 0.02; 14.3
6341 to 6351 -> 0.02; 14.3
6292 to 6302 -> -0.04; 14.9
